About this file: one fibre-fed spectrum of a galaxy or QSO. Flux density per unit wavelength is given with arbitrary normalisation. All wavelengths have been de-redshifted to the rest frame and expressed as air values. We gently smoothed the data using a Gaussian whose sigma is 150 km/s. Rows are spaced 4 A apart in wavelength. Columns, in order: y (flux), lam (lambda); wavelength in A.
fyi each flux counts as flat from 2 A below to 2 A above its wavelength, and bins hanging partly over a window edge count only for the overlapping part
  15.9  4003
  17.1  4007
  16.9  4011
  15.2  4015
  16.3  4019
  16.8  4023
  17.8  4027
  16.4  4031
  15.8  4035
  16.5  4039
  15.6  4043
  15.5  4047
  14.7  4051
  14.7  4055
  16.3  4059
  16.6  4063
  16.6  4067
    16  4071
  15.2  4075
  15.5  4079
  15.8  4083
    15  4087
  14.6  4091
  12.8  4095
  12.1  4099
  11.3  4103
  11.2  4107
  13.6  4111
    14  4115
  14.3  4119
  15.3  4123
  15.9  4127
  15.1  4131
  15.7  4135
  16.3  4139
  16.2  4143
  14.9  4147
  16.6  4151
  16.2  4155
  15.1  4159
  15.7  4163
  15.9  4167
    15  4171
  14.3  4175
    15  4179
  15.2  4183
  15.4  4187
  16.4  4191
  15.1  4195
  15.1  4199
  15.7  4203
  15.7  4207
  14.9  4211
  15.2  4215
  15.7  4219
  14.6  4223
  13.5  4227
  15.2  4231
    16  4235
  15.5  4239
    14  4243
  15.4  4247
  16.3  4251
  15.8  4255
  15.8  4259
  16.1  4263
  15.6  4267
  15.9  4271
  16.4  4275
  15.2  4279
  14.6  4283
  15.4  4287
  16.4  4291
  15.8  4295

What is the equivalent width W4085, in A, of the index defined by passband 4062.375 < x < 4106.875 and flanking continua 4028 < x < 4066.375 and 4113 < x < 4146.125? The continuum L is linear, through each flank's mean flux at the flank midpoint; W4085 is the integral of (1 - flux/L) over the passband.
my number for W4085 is 3.3 A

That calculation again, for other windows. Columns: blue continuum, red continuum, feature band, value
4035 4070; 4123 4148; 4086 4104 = 3.0 A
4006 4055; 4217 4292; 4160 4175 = 0.3 A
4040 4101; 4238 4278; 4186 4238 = 0.9 A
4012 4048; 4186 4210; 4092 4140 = 5.9 A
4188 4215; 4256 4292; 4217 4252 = 1.0 A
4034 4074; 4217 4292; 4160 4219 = 0.8 A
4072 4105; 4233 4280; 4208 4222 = 0.0 A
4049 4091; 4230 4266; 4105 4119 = 2.2 A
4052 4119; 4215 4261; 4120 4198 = -3.6 A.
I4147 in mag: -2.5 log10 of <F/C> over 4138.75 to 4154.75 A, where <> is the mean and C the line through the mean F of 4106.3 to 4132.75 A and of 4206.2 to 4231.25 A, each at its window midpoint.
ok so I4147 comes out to -0.11 mag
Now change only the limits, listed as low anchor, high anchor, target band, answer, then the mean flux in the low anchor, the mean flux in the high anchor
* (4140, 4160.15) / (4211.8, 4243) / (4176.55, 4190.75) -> 0.01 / 15.9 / 15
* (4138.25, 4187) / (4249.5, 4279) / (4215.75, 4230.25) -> 0.08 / 15.5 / 15.9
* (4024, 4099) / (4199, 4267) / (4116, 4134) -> 0.03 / 15.6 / 15.3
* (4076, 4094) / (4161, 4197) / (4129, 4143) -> -0.04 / 15.1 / 15.3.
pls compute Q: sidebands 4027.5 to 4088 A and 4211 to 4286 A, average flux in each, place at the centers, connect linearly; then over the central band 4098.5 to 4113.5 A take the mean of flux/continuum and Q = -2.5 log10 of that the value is 0.282 mag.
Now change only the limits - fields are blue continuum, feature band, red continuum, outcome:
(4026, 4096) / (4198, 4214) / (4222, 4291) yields 0.008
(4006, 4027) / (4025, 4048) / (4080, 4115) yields -0.035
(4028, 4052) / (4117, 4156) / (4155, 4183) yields -0.016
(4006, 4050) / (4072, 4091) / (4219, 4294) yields 0.053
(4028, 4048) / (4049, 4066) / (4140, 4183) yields 0.024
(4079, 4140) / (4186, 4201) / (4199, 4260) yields -0.040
